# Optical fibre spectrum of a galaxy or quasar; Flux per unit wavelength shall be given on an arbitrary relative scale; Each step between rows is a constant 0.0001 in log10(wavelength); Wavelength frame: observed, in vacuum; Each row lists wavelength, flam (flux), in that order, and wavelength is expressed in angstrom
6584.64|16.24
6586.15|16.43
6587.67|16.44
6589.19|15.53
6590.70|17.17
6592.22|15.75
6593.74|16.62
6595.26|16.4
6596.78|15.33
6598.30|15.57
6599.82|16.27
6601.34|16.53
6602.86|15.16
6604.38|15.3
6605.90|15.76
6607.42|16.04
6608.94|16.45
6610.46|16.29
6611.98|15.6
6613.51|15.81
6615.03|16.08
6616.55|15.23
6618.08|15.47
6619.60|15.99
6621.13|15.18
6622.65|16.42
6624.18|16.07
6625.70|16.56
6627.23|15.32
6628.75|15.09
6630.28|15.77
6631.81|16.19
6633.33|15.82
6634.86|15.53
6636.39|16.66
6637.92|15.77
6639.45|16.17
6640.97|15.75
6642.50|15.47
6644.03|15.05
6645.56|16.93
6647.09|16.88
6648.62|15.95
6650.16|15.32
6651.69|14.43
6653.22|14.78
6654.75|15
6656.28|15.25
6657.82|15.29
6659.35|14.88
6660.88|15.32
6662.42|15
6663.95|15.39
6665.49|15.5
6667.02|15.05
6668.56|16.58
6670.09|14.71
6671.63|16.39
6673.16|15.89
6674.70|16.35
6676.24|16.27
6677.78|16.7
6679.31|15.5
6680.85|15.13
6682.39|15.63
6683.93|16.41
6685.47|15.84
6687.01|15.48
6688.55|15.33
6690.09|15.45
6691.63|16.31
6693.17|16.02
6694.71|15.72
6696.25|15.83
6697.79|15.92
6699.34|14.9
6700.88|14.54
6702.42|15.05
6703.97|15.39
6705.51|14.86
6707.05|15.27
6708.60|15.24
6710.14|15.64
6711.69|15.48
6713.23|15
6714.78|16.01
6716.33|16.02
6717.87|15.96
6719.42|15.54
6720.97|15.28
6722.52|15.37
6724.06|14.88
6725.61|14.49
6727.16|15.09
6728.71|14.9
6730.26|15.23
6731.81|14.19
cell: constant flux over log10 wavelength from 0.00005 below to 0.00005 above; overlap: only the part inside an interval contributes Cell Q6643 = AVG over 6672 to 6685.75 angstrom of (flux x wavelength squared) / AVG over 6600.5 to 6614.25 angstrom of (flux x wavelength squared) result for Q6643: 1.03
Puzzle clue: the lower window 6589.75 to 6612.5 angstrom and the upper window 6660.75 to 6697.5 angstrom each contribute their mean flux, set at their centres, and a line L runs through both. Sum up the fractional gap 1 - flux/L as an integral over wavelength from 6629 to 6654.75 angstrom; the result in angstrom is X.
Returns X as 0.2 angstrom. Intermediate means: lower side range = 16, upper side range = 15.8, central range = 15.7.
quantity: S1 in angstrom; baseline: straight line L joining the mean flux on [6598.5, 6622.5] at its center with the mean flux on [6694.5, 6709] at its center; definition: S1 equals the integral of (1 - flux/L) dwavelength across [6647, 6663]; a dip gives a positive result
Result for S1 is 0.34 angstrom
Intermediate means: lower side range 15.8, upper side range 15.3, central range 15.2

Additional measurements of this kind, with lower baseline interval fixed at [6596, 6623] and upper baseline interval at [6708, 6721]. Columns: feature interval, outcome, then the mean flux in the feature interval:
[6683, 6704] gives 0.06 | 15.6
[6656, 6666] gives 0.30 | 15.2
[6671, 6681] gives -0.26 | 16.1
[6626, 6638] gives -0.04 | 15.8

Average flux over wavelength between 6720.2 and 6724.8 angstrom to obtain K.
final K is 15.2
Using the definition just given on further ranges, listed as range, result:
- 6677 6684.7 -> 15.9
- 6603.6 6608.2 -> 15.7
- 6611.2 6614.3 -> 15.7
